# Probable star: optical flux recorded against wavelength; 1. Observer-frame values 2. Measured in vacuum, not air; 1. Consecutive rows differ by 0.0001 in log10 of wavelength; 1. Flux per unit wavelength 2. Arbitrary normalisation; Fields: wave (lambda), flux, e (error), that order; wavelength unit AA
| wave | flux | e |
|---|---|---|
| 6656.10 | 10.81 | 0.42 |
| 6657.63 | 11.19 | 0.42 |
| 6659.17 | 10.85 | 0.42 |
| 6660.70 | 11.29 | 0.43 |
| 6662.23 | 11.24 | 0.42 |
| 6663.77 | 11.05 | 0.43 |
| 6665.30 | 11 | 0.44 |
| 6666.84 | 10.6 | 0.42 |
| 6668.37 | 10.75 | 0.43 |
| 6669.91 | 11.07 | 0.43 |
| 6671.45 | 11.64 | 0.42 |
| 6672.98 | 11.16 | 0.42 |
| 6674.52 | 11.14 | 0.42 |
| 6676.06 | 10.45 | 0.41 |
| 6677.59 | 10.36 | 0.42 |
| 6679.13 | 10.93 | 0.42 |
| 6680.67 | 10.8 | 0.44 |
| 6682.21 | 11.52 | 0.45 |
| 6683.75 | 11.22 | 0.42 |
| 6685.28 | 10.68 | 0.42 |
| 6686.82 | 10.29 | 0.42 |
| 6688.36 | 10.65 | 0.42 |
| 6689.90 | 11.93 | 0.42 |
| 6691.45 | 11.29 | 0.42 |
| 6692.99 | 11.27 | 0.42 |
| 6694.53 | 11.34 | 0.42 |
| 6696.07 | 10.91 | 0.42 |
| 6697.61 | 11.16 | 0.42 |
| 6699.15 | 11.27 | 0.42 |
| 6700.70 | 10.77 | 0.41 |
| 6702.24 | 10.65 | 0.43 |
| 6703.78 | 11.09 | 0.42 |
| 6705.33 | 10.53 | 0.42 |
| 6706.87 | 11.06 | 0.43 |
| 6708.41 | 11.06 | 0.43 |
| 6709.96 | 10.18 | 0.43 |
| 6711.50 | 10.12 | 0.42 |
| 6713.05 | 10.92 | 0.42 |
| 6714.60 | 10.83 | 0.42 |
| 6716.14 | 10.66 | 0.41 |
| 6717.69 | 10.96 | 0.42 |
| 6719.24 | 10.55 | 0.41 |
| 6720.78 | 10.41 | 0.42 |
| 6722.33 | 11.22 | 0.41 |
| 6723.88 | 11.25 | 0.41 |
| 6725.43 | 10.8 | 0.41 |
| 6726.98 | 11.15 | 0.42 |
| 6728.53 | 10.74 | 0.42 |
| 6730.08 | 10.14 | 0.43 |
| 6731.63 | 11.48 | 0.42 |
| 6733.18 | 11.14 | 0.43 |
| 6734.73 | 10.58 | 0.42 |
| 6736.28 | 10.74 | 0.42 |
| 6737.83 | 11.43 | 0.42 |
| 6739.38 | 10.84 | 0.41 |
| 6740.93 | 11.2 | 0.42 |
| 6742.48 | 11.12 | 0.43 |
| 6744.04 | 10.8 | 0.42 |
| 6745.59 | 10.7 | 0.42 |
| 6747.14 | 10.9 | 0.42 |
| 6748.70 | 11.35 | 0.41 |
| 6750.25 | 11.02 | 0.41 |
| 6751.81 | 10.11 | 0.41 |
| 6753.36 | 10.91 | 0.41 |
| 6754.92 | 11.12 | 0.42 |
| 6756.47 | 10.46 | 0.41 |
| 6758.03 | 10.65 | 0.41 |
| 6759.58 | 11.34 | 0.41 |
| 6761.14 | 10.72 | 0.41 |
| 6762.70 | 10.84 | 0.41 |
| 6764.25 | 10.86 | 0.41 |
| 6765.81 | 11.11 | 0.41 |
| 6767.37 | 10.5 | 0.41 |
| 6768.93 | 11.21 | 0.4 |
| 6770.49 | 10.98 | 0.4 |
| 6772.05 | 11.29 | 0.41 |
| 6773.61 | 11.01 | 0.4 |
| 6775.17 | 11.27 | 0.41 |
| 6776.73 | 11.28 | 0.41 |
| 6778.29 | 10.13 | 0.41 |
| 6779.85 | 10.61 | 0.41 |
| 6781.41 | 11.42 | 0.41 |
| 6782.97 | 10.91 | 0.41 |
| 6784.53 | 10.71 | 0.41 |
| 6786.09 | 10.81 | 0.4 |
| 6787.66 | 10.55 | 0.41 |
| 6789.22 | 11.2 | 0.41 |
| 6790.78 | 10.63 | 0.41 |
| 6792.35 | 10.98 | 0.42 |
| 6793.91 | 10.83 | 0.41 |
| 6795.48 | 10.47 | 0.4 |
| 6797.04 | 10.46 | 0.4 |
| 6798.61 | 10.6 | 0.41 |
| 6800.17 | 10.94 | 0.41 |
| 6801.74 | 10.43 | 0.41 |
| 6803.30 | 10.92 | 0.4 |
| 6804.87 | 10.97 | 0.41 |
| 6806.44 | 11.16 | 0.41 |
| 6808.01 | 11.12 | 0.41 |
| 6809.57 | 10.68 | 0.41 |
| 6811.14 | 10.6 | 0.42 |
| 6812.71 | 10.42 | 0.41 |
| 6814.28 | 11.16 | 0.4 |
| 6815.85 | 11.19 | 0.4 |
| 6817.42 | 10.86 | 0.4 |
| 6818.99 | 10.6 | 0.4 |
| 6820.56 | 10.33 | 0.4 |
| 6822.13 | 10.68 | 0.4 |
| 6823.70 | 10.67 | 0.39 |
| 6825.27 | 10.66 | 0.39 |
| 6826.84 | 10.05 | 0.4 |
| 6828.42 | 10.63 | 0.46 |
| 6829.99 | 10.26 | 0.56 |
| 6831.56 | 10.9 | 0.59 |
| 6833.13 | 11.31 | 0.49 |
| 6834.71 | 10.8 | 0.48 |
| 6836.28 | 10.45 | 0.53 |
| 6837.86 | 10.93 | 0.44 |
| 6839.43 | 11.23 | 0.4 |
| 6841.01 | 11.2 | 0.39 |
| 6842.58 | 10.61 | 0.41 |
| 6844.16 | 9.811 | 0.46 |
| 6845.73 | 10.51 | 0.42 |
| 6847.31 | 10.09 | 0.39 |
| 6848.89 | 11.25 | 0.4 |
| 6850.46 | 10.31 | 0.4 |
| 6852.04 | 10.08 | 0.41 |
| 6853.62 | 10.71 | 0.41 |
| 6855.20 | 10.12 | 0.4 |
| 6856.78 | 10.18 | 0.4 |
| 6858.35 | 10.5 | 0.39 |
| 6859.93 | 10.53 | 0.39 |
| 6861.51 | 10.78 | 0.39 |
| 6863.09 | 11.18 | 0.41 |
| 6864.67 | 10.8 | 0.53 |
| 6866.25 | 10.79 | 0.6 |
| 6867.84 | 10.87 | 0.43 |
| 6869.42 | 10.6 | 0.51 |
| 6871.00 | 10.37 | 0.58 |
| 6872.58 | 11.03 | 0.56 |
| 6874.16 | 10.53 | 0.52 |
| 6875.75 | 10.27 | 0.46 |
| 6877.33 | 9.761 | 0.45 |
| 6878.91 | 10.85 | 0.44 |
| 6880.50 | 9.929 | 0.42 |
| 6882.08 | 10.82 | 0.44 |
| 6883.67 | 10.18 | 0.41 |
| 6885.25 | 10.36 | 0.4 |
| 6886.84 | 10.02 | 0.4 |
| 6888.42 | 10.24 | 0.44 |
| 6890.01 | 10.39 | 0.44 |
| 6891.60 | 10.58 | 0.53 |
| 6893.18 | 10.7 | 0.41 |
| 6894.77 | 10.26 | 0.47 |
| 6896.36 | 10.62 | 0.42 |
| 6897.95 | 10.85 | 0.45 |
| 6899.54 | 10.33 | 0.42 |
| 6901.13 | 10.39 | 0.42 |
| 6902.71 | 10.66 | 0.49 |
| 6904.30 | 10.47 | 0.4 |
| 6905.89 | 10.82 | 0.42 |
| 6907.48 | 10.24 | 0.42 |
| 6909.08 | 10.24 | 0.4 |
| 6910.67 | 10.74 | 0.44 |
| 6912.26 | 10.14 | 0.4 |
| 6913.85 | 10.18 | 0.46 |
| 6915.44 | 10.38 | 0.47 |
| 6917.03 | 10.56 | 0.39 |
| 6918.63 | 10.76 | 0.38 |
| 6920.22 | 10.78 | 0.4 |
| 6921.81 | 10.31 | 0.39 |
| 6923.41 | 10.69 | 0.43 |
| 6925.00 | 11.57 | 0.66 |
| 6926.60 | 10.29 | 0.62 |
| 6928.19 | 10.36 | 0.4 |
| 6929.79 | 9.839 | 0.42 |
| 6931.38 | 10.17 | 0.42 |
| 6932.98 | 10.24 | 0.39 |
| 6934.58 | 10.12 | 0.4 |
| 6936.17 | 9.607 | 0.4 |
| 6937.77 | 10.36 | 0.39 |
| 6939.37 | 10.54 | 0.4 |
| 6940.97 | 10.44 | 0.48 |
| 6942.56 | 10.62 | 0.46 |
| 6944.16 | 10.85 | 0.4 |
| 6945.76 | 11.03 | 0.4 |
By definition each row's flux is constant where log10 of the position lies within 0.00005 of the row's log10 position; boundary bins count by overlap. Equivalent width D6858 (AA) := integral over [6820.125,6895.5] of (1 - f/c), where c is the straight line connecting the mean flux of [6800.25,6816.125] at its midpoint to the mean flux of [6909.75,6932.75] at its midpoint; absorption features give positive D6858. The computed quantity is 1.02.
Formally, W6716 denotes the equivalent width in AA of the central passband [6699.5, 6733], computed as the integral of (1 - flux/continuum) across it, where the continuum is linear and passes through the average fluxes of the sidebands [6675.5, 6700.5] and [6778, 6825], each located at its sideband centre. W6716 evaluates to 0.45 AA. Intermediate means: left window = 11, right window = 10.8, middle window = 10.8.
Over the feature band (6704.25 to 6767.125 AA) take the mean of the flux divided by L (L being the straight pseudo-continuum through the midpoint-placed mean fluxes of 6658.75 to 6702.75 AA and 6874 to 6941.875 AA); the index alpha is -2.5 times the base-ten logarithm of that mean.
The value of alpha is 0.002 mag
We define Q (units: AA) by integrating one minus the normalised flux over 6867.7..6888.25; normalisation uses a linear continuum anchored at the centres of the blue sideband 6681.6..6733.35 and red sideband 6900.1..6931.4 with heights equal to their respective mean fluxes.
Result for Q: 0.3 AA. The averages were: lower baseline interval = 10.9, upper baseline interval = 10.5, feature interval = 10.4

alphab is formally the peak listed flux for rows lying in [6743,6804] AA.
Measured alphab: 11.42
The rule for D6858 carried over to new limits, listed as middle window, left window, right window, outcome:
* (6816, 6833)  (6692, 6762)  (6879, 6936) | 0.0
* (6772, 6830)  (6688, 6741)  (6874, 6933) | -0.4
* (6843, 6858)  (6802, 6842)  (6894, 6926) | 0.5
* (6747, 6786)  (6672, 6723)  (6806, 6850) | -0.4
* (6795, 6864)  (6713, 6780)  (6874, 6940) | -0.2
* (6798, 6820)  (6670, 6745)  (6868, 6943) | -0.3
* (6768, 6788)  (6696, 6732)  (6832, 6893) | -0.4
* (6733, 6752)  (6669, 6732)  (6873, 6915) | -0.2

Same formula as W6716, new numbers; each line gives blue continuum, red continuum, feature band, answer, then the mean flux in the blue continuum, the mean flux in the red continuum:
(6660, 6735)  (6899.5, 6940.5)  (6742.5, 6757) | 0.0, 10.9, 10.4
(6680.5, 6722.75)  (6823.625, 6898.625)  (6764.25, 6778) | -0.4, 10.9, 10.6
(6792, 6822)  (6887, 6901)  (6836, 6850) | 0.0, 10.8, 10.5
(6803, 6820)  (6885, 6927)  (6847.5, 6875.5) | 0.2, 10.9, 10.5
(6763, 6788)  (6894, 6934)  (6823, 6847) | 0.2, 10.9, 10.5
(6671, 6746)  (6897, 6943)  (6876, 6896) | 0.3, 10.9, 10.4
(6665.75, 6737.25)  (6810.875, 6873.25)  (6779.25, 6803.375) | -0.1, 10.9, 10.7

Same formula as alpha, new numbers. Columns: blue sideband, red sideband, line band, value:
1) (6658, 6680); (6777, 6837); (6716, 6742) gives 0.00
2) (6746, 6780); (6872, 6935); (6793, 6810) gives 0.00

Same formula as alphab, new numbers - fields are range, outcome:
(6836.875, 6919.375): 11.25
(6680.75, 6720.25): 11.93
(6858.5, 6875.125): 11.18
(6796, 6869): 11.31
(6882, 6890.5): 10.82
